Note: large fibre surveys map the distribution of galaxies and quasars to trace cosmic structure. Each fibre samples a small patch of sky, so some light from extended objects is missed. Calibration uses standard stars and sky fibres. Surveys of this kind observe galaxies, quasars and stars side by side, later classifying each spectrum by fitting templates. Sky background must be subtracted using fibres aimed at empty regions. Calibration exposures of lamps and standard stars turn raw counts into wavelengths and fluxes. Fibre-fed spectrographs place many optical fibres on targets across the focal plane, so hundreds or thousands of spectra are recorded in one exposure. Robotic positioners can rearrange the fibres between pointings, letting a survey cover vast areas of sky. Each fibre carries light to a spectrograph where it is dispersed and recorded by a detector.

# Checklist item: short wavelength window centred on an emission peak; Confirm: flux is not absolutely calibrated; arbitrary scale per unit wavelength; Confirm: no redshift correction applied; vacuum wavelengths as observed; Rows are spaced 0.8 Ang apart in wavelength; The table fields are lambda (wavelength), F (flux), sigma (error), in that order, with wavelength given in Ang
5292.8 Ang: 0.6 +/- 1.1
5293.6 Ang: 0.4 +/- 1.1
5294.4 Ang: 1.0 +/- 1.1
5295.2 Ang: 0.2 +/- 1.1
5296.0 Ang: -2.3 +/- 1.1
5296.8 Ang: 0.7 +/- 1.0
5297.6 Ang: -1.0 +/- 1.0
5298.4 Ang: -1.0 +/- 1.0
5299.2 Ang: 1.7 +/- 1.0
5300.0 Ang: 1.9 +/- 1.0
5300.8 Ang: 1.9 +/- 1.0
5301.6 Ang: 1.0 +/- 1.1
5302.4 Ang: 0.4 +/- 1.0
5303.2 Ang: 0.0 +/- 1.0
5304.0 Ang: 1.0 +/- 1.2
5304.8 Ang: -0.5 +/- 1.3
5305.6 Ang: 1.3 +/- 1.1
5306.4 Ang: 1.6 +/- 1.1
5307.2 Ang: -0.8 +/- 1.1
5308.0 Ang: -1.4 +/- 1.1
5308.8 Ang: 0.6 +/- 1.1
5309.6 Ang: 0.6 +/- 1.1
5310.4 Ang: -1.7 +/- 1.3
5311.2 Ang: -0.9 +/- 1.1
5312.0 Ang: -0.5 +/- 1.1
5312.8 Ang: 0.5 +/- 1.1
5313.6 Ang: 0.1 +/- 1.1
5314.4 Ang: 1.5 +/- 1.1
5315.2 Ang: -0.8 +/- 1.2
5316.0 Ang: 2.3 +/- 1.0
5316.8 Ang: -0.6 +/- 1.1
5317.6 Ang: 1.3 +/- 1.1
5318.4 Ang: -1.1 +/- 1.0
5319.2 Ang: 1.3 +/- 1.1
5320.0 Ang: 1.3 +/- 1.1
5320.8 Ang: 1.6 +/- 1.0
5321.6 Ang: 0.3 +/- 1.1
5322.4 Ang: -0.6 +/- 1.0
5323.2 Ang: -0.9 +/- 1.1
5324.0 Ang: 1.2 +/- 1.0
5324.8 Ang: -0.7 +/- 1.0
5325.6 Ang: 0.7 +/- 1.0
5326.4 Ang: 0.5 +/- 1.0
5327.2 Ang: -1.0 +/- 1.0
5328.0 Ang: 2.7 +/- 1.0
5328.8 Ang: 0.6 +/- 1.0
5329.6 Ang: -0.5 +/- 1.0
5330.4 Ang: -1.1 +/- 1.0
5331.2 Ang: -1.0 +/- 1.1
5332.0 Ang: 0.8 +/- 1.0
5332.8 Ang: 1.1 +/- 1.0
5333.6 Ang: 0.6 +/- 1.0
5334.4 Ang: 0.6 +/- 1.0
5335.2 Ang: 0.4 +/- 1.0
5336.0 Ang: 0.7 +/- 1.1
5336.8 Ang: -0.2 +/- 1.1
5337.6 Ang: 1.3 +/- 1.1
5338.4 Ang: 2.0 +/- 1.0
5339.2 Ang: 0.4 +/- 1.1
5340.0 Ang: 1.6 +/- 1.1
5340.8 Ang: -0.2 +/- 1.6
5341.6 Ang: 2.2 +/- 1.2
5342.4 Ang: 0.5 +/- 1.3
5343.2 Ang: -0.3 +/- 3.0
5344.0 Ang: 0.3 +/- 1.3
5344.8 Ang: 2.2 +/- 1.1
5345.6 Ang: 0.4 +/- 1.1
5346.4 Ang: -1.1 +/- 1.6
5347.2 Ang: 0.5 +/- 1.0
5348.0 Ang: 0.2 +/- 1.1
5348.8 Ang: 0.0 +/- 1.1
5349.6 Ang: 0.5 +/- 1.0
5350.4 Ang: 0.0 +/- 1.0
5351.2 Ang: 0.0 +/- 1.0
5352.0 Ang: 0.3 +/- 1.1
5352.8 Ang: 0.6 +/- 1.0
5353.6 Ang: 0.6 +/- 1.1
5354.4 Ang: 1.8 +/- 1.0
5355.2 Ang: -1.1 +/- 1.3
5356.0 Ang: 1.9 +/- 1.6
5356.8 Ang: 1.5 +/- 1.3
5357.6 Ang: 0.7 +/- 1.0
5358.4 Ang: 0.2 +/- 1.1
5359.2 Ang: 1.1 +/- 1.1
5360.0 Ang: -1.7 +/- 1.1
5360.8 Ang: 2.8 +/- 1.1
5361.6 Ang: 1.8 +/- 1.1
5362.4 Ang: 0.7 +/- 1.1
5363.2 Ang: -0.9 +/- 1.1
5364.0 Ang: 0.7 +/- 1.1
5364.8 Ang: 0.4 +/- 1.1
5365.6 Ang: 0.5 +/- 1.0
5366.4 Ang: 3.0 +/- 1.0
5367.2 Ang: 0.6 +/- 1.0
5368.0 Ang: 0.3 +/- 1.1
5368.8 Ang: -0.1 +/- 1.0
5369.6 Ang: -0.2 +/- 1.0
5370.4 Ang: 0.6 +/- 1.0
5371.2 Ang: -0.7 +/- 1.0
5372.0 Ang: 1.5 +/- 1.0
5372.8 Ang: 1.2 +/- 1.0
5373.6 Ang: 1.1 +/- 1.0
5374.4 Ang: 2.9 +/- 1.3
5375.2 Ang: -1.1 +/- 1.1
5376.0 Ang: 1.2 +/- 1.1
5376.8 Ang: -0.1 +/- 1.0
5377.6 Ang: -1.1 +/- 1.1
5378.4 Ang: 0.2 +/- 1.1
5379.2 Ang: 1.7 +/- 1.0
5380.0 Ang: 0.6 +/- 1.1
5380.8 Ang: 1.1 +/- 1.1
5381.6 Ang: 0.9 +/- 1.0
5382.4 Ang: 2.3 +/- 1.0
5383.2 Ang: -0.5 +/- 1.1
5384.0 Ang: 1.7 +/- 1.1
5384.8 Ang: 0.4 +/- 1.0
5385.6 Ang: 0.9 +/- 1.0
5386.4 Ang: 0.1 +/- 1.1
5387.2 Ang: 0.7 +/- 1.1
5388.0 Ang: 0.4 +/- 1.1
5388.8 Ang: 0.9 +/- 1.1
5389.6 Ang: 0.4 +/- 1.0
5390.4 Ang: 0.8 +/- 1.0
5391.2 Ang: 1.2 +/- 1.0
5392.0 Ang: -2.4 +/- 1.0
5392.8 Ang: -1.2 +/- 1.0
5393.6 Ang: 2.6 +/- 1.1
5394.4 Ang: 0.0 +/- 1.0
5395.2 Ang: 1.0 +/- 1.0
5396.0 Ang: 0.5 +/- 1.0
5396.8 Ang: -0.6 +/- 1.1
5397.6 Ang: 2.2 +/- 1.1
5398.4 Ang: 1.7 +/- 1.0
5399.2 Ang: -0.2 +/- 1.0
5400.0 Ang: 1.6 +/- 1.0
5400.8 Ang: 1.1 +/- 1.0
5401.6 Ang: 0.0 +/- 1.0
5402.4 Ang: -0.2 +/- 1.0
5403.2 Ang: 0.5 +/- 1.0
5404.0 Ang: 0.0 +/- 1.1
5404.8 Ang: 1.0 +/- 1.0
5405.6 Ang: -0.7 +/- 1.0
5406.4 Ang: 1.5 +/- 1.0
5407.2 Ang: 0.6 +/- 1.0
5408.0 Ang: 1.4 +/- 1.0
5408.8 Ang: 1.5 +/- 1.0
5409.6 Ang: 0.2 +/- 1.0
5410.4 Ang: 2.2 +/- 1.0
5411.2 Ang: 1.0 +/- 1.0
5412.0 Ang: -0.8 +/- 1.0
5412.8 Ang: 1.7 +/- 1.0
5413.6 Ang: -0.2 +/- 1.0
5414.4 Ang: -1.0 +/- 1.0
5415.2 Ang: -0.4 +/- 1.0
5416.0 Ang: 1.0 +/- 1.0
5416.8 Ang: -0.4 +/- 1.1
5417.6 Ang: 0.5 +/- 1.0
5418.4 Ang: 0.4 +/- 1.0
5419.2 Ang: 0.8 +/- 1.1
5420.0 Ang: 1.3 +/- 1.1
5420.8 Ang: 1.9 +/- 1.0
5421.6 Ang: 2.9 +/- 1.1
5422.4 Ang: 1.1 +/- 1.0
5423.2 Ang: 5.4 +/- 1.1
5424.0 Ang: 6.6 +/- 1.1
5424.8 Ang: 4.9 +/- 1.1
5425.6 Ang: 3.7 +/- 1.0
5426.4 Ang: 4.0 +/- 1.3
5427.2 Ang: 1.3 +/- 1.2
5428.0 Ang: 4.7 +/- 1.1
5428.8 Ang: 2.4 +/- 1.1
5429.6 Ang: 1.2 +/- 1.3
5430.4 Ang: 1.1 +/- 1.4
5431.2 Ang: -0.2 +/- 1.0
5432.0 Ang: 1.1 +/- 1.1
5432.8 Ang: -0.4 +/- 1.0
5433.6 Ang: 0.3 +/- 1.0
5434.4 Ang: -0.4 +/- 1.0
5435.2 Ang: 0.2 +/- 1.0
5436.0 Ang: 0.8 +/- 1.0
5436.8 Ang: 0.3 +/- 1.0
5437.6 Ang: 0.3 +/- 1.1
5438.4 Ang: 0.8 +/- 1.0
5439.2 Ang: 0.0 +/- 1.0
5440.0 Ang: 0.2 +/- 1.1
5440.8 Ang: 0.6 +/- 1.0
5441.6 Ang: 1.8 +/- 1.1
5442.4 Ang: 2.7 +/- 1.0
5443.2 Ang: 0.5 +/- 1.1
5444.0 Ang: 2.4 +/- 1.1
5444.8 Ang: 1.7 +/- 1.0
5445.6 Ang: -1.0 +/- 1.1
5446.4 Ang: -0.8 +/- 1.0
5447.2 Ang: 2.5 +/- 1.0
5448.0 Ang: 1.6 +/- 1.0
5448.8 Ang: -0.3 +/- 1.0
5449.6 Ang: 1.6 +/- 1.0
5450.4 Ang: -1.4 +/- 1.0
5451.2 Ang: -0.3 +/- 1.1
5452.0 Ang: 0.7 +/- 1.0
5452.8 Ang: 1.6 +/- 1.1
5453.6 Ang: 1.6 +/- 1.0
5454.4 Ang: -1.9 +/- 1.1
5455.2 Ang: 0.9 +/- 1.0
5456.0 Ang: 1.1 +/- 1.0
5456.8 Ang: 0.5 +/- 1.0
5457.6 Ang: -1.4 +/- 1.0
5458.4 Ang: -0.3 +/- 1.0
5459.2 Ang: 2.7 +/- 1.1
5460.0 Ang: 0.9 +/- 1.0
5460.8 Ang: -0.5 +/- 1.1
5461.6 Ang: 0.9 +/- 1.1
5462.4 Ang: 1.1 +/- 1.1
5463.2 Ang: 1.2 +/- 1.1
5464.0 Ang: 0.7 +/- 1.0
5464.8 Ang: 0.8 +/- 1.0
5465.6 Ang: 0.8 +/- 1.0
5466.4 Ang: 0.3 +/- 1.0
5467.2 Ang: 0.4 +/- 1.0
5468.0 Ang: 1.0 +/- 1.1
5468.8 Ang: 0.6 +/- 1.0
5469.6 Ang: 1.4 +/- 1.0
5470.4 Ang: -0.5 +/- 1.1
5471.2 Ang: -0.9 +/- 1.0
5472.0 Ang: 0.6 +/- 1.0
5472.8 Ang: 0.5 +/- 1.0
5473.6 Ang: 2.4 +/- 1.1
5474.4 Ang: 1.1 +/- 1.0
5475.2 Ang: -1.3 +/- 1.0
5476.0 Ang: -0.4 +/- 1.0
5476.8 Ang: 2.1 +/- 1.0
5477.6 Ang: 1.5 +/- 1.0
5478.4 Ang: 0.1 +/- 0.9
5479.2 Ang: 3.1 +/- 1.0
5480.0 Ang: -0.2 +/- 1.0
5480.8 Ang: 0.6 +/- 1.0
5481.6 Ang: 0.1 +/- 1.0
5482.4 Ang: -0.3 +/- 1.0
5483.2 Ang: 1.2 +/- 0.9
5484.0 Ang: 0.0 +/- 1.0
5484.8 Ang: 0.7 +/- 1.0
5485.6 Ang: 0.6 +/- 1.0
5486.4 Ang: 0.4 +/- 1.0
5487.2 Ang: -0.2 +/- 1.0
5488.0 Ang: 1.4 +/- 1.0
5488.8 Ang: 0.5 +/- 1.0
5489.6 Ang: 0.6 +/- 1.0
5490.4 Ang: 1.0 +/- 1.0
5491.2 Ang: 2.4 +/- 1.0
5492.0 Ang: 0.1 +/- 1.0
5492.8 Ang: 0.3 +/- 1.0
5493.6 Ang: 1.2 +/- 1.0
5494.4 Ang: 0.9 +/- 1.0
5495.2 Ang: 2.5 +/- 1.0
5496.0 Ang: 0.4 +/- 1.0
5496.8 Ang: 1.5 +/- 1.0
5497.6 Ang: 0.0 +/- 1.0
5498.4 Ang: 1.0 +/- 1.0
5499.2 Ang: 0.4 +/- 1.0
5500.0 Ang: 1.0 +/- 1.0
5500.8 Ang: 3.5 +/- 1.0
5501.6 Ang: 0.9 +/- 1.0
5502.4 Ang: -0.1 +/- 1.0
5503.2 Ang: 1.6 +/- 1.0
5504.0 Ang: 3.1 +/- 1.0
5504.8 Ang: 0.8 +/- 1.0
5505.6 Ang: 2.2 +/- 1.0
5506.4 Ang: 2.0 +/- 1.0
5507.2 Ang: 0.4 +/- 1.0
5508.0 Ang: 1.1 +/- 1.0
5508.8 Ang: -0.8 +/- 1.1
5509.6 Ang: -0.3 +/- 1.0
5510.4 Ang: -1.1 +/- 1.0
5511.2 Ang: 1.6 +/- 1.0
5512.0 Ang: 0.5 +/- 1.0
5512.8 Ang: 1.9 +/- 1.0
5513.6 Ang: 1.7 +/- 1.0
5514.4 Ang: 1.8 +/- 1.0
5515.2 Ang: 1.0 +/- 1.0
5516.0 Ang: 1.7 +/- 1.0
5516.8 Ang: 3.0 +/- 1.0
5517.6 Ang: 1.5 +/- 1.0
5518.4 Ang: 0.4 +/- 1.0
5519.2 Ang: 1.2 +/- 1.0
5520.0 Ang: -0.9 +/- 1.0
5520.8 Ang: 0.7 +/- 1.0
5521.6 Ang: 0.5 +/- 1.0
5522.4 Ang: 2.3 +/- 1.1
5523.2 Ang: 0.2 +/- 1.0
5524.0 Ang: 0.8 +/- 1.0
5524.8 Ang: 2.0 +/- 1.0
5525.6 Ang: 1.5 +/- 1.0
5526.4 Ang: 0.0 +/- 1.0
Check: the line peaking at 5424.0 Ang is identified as [O II]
